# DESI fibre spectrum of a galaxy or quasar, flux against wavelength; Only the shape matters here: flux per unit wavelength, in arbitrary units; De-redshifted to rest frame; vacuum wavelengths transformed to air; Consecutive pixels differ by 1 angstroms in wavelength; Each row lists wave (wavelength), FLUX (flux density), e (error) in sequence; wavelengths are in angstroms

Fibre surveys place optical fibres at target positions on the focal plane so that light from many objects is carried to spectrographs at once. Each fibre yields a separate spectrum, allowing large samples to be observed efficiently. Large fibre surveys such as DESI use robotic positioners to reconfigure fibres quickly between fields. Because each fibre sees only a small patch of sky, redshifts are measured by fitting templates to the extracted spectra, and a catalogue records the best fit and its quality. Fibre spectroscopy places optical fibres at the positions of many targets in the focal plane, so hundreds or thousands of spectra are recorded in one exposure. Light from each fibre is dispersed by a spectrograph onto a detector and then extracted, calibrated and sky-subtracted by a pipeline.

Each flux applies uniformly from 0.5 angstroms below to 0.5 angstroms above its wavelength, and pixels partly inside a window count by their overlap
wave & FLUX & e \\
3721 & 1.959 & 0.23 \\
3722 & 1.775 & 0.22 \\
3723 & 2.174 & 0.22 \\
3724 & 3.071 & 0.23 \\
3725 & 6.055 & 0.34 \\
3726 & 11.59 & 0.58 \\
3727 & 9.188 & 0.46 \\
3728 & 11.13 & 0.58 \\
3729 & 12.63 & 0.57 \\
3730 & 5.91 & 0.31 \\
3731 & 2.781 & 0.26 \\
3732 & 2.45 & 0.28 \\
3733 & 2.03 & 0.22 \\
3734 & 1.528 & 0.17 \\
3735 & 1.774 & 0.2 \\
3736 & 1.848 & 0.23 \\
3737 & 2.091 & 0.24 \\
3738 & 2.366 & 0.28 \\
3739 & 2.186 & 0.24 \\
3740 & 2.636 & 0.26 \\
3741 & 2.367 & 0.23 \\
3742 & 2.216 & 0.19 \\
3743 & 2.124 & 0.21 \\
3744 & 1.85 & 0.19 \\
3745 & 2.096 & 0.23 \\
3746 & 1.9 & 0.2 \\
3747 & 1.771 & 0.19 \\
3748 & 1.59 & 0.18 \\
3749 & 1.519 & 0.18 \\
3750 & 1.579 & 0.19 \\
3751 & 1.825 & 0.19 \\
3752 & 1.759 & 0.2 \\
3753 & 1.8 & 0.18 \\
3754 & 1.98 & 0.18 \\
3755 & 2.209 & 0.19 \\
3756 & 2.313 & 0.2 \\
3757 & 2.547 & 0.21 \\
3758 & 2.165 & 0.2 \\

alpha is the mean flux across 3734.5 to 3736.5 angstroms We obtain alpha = 1.81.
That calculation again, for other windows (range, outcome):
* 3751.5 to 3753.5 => 1.78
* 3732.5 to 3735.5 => 1.78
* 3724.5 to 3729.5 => 10.1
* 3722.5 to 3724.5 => 2.62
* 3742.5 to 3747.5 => 1.95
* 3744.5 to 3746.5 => 2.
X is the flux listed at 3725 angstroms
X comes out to 6.055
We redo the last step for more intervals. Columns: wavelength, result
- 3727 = 9.188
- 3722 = 1.775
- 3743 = 2.124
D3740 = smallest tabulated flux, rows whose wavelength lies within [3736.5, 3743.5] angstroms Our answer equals 2.091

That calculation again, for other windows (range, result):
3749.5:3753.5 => 1.579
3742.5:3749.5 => 1.519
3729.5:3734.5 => 1.528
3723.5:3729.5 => 3.071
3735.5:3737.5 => 1.848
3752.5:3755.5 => 1.8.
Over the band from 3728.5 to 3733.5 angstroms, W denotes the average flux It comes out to 5.16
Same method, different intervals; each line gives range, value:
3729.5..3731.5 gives 4.35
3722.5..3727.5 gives 6.42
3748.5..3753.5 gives 1.7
